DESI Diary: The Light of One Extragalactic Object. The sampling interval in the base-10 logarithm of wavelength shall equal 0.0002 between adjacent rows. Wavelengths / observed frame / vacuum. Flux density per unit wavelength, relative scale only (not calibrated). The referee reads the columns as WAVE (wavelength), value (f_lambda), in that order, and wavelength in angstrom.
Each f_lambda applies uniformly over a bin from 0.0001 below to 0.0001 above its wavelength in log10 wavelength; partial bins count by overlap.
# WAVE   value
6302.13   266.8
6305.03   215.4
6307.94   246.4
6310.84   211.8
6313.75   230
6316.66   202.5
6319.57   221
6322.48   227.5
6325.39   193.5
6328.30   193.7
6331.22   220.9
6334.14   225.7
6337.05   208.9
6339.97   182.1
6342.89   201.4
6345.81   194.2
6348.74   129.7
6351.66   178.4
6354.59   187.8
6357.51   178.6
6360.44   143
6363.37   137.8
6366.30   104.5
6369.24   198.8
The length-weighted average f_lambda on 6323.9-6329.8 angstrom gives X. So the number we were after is 194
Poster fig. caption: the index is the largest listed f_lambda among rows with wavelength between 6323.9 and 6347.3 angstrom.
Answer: 225.7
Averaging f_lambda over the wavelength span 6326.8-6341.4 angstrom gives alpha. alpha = 206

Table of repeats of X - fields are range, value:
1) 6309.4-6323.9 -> 218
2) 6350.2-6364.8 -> 165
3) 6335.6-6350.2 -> 183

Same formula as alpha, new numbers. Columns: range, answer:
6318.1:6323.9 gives 224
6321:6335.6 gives 212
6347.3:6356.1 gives 166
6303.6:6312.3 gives 224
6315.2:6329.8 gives 208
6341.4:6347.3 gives 197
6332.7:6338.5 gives 218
